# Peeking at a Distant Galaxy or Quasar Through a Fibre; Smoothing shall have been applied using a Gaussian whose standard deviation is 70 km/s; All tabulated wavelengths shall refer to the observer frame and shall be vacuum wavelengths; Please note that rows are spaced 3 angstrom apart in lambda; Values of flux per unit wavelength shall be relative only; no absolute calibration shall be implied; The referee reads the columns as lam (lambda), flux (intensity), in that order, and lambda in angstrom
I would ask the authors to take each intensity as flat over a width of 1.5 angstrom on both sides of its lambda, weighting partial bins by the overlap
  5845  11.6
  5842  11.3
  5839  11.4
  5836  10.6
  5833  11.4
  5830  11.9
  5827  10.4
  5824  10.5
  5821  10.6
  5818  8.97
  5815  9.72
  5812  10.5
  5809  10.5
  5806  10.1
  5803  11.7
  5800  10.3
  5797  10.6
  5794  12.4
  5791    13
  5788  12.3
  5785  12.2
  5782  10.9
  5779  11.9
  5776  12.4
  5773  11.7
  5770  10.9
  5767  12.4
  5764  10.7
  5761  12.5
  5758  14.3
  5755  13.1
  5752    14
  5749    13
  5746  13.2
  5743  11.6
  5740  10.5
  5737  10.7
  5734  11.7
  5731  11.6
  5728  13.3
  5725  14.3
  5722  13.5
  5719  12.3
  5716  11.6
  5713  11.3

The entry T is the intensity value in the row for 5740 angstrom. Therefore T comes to 10.5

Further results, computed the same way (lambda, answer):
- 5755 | 13.1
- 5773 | 11.7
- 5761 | 12.5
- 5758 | 14.3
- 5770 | 10.9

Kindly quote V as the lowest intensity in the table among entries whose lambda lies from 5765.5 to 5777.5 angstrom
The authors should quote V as 10.9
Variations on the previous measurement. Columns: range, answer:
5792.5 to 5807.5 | 10.1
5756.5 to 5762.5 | 12.5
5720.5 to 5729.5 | 13.3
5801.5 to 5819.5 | 8.97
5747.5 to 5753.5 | 13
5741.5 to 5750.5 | 11.6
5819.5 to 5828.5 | 10.4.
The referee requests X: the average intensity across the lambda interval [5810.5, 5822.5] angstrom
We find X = 9.95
